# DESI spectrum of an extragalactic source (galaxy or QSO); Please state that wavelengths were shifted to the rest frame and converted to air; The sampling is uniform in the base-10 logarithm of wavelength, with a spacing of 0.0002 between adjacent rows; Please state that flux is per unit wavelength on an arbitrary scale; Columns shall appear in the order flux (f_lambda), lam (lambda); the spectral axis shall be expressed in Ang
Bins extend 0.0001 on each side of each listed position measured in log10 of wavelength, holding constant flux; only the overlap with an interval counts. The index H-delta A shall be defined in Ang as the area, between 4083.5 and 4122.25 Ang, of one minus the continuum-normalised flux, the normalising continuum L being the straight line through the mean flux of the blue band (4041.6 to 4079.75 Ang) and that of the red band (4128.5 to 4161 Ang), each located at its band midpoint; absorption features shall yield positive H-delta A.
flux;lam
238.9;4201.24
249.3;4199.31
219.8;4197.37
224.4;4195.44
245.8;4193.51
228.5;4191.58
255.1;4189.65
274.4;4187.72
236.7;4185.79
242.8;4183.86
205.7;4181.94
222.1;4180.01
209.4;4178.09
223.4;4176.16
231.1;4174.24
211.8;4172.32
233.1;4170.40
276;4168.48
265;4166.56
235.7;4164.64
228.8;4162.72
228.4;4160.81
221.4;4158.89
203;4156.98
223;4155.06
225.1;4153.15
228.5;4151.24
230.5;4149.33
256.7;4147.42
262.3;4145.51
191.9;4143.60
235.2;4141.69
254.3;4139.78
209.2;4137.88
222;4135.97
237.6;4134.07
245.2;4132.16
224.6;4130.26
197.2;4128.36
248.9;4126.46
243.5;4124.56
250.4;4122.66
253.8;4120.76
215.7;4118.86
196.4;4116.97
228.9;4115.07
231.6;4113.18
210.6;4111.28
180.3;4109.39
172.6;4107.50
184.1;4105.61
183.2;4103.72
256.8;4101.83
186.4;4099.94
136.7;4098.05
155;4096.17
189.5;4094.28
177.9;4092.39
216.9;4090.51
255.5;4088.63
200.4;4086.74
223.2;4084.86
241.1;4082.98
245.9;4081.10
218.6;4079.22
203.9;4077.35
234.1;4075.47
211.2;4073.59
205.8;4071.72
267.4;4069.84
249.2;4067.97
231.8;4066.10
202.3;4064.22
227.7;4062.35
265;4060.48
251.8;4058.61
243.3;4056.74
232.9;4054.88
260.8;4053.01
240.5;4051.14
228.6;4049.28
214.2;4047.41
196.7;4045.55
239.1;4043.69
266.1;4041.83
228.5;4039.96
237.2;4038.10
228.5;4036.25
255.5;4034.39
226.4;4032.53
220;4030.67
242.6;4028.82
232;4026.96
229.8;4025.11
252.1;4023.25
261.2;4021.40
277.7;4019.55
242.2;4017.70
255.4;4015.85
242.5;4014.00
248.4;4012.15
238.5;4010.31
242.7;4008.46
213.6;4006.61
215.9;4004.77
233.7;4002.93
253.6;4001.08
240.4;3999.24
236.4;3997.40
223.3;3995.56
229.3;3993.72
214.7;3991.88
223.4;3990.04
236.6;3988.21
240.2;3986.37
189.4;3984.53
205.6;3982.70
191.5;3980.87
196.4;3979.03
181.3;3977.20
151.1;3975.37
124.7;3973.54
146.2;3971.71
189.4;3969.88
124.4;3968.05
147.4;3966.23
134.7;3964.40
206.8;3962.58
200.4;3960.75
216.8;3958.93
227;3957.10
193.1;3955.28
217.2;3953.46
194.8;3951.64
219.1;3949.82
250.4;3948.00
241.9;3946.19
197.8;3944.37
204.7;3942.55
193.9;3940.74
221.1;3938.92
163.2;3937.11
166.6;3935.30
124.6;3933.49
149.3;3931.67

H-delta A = 4.5 Ang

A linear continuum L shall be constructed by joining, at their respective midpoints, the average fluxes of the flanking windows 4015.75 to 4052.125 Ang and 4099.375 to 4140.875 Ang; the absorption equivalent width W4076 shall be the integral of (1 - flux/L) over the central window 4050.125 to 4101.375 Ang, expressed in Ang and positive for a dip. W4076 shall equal 1.8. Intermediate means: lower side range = 238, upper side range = 220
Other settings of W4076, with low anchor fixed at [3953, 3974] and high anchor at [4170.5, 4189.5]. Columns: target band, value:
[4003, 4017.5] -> -3.7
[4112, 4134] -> -1.5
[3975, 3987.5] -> -1.0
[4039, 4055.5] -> -3.0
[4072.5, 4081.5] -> -0.7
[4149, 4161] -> 0.1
